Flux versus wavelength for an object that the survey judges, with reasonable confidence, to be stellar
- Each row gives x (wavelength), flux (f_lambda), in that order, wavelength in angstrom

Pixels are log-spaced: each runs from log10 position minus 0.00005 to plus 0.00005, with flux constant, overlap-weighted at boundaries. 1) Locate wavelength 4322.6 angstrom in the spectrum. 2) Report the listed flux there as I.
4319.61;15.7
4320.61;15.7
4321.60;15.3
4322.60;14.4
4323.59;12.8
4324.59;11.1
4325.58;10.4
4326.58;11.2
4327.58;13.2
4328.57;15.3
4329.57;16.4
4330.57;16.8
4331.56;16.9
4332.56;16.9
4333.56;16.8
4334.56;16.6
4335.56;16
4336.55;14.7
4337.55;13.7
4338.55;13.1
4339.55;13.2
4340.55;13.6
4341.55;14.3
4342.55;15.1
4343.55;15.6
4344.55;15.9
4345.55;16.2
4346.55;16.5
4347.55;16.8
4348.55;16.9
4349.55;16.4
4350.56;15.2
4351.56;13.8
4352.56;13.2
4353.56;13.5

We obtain 14.4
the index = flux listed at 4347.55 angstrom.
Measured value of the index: 16.8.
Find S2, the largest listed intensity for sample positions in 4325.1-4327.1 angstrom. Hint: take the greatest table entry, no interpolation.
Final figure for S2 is 11.2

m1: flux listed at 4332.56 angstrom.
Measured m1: 16.9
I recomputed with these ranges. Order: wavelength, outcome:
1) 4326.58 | 11.2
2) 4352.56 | 13.2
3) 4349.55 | 16.4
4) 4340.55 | 13.6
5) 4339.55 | 13.2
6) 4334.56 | 16.6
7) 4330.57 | 16.8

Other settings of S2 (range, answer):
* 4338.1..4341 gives 13.6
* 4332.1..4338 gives 16.9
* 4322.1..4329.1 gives 15.3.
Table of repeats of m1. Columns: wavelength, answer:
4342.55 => 15.1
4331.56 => 16.9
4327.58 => 13.2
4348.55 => 16.9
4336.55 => 14.7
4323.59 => 12.8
